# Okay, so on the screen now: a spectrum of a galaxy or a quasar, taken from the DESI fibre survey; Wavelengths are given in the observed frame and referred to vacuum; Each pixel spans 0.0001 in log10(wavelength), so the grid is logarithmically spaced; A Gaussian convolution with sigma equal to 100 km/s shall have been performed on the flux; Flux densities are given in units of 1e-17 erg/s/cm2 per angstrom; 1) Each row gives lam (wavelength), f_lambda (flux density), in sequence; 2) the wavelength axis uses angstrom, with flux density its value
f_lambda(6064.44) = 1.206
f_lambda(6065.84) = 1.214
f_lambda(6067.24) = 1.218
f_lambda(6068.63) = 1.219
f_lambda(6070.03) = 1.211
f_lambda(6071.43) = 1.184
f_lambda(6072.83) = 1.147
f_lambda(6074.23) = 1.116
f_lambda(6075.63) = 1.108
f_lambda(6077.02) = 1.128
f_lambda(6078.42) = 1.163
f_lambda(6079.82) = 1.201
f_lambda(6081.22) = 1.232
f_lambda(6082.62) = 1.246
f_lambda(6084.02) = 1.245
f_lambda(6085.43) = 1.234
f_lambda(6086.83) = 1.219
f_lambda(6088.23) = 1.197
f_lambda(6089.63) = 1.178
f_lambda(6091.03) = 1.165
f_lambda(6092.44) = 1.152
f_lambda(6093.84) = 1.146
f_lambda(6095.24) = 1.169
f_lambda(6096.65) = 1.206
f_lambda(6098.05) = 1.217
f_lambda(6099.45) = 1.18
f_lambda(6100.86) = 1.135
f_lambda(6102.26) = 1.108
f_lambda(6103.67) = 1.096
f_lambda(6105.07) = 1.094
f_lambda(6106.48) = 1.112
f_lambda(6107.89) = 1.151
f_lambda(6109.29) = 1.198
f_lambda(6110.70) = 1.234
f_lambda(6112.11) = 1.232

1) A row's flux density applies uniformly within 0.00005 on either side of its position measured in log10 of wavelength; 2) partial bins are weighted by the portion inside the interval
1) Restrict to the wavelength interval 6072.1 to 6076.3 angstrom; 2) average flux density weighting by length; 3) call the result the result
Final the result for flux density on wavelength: 1.12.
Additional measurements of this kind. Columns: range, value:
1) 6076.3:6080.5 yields 1.17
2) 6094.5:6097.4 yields 1.19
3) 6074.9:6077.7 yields 1.12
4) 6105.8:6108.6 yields 1.13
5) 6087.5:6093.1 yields 1.17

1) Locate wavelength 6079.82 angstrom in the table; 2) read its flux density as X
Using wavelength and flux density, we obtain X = 1.201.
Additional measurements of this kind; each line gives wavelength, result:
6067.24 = 1.218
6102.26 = 1.108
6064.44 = 1.206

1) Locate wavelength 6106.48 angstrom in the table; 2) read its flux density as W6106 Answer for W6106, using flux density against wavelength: 1.112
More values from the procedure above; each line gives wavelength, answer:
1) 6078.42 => 1.163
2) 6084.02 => 1.245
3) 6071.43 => 1.184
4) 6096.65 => 1.206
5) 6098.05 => 1.217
